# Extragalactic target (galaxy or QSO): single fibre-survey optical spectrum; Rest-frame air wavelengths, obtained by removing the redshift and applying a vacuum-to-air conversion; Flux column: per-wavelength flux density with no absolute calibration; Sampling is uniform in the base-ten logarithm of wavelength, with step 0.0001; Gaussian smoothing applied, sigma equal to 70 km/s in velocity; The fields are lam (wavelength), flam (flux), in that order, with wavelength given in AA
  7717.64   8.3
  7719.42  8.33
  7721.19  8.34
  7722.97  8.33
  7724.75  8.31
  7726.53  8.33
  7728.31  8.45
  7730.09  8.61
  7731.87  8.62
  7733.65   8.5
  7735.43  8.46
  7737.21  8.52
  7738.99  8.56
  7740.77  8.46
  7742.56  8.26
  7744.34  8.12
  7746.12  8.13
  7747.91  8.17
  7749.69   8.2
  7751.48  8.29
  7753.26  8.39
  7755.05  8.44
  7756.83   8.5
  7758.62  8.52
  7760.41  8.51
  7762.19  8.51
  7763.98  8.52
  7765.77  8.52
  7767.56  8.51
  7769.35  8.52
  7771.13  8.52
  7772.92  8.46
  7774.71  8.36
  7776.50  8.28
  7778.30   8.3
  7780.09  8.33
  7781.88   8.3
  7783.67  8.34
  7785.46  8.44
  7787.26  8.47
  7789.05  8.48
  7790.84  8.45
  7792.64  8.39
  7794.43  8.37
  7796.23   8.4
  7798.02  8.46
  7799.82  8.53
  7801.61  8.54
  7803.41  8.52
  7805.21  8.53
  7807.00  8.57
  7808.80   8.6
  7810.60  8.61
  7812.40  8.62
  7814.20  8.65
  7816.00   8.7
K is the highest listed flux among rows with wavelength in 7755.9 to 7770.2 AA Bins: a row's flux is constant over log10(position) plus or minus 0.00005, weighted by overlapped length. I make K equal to 8.52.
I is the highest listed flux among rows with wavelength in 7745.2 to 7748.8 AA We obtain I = 8.17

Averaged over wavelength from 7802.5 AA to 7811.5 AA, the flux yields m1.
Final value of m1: 8.56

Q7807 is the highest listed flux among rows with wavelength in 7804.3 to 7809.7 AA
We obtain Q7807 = 8.6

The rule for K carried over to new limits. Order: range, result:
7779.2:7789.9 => 8.48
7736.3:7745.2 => 8.56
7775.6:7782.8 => 8.33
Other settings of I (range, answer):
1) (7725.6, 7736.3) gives 8.62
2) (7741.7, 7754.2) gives 8.39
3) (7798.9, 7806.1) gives 8.54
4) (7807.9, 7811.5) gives 8.61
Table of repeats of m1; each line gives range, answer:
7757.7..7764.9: 8.51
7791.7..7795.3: 8.38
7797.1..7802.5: 8.52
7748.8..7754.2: 8.29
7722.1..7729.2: 8.35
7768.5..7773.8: 8.51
